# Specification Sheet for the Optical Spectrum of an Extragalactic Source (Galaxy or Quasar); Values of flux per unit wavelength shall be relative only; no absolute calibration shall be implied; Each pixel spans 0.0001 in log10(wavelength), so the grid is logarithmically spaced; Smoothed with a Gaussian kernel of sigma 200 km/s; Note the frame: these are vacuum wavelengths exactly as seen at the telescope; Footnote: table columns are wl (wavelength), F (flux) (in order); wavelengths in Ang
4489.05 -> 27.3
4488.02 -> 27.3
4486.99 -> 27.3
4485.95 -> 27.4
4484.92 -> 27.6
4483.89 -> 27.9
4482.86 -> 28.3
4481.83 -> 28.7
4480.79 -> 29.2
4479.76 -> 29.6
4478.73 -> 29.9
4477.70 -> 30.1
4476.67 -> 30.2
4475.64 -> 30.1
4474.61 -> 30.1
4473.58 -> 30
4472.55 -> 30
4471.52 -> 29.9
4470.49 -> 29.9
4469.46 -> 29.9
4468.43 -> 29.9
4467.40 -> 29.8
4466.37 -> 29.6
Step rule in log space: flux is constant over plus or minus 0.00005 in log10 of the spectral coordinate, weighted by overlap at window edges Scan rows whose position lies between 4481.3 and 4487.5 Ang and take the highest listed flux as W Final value 28.7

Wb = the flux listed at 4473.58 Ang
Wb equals 30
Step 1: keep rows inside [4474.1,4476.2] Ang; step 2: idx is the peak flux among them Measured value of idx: 30.1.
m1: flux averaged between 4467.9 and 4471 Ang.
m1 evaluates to 29.9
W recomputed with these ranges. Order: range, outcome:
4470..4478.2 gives 30.2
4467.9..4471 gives 29.9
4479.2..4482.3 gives 29.6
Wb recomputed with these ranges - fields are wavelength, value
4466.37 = 29.6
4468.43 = 29.9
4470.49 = 29.9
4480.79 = 29.2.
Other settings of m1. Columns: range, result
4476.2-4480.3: 30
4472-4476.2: 30.1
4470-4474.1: 29.9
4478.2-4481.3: 29.6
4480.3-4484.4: 28.5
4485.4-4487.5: 27.3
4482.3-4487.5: 27.7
